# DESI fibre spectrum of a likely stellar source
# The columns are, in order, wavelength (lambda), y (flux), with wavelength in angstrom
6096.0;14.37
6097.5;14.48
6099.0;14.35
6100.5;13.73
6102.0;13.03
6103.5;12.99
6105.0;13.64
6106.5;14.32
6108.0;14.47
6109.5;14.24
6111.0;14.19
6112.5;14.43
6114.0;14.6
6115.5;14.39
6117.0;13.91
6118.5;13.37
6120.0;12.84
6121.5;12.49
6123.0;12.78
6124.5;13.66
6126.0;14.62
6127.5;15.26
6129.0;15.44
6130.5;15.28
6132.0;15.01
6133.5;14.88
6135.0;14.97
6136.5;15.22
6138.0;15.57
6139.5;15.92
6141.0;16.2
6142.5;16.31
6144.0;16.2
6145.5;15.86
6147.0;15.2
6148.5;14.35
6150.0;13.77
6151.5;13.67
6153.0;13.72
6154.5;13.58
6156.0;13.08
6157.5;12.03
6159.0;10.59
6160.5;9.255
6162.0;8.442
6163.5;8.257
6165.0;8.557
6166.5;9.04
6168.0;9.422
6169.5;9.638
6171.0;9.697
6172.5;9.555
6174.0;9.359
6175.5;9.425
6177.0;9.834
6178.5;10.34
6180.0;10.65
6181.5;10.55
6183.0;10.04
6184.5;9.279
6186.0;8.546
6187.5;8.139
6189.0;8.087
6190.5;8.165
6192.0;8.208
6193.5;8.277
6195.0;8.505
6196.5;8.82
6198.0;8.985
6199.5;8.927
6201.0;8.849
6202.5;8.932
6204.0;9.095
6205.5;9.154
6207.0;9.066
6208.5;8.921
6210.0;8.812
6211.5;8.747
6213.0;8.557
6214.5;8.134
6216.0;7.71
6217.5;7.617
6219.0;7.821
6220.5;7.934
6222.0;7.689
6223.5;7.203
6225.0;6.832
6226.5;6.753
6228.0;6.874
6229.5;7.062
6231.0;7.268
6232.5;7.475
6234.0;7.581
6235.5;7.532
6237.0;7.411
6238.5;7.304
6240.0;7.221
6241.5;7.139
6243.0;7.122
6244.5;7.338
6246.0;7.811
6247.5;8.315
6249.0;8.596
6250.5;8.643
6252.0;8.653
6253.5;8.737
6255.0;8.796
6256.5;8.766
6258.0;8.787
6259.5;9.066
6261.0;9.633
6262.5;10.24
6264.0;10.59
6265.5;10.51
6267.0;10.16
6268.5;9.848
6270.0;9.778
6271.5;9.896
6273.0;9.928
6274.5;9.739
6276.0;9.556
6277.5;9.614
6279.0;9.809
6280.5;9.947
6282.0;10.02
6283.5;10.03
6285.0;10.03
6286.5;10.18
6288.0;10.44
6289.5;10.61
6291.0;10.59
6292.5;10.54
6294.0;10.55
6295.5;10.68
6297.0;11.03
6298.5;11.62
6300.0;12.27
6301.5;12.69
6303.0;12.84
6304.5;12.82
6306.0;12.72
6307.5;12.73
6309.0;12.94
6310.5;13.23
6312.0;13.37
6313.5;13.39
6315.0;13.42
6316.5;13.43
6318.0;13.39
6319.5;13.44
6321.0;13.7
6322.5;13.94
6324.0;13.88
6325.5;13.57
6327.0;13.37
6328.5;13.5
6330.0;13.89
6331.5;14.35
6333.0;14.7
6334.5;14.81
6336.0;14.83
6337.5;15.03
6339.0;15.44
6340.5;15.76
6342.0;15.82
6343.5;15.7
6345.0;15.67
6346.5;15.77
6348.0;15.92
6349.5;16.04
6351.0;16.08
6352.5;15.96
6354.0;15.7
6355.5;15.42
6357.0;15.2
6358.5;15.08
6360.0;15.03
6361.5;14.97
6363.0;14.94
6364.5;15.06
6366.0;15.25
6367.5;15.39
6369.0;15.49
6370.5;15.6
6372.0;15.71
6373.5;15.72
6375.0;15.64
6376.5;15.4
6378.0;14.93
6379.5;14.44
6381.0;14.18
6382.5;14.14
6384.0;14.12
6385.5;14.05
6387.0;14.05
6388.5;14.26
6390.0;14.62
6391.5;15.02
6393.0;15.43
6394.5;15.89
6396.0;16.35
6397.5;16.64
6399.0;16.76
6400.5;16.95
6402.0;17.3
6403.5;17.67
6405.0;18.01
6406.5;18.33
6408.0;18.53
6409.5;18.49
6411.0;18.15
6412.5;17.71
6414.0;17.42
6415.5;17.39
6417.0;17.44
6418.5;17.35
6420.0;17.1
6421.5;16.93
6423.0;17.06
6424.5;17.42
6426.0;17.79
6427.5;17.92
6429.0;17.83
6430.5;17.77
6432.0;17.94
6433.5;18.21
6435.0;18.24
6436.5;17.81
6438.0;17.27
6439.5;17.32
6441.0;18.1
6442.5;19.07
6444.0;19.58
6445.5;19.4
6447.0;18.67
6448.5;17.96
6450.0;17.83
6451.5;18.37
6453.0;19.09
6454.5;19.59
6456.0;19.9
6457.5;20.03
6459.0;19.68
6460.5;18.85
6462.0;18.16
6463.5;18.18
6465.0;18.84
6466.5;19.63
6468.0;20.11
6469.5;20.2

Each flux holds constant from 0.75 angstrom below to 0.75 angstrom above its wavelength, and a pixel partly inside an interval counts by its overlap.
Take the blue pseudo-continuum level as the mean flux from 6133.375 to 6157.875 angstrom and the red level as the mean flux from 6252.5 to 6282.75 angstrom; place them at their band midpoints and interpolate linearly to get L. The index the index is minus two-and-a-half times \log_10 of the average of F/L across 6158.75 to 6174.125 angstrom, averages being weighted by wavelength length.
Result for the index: 0.447 mag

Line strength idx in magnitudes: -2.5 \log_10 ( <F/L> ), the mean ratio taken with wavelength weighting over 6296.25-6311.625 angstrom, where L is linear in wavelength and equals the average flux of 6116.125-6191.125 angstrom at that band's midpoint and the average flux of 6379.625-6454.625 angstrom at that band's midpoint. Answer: 0.200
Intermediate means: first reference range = 12.2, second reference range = 17.2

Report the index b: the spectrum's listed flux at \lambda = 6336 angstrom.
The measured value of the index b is 14.83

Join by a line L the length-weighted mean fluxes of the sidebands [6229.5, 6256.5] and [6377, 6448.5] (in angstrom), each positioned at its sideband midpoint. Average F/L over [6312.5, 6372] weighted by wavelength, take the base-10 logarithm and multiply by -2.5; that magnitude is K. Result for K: -0.13 mag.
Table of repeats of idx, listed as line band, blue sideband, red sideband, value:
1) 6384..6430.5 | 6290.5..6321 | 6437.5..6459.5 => 0.01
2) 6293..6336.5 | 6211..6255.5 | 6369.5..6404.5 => -0.11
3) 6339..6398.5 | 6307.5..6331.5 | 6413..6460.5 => 0.01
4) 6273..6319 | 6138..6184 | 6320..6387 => 0.22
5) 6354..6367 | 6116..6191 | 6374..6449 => 0.06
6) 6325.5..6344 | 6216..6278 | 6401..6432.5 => -0.12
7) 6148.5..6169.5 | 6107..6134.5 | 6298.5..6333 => 0.26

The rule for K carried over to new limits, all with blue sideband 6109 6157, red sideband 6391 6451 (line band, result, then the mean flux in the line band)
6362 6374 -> 0.11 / 15.4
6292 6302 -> 0.39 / 11.3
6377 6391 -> 0.20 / 14.3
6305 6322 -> 0.24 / 13.3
